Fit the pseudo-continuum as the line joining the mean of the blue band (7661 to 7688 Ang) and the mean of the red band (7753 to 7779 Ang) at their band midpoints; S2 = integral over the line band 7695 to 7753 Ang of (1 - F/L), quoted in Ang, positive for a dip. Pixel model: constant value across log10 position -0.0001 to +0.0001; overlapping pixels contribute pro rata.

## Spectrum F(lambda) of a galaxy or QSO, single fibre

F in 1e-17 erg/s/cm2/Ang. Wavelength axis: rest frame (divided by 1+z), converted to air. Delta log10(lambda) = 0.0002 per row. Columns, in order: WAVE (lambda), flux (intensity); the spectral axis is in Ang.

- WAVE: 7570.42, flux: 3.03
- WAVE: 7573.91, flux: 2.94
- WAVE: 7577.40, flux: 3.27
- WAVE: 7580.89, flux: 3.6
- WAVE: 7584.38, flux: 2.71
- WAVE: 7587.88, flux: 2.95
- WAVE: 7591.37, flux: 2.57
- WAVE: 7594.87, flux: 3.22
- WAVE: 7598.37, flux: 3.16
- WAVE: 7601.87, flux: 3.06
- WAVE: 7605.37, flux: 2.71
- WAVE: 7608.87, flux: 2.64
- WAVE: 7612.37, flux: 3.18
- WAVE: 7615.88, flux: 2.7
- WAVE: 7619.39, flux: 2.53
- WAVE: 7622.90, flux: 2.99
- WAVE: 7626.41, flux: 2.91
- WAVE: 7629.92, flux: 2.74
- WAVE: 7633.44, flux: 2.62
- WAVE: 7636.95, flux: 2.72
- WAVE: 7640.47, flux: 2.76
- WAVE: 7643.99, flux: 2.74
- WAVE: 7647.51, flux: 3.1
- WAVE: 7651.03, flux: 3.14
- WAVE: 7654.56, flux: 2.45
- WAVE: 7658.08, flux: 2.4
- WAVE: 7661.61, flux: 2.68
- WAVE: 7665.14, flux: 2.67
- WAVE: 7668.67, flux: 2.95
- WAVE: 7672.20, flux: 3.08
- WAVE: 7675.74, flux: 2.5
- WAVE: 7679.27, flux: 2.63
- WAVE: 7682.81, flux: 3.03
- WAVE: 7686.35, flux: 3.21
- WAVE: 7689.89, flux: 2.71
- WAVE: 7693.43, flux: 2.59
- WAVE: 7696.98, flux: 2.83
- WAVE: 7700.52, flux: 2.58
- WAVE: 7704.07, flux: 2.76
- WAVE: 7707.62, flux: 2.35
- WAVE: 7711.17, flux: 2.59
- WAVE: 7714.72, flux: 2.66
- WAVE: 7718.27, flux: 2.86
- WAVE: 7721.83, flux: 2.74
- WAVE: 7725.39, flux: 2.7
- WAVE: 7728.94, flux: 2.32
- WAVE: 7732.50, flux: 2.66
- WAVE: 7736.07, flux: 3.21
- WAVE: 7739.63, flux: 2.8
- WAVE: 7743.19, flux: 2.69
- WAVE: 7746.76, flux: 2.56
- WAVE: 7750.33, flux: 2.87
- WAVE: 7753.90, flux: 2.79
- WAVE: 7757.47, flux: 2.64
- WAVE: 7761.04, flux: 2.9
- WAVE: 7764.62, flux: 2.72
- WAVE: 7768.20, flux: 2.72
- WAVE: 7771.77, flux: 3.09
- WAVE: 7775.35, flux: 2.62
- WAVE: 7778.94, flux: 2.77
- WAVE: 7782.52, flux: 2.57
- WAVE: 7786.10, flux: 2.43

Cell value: 2.3 Ang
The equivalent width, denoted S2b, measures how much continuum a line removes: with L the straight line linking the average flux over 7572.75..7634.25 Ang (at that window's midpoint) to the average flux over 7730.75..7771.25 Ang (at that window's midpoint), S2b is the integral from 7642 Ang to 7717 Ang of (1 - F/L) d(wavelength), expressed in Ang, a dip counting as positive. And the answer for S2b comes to 2.8 Ang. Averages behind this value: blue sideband 2.92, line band 2.75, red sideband 2.79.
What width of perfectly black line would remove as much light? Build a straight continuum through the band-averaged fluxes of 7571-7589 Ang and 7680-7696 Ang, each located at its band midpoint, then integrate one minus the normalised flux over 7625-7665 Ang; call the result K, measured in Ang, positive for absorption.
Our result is 2.84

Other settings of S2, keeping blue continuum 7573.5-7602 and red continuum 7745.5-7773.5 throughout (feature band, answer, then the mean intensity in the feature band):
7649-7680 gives 2.21 Ang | 2.73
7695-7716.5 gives 1.84 Ang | 2.63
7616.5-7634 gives 1.37 Ang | 2.76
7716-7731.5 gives 1.04 Ang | 2.66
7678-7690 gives -0.10 Ang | 2.93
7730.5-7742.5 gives -0.15 Ang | 2.86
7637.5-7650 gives 0.43 Ang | 2.87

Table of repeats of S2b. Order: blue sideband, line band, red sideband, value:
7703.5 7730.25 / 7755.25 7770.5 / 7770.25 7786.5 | -0.39 Ang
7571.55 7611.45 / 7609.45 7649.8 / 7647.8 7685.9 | 0.95 Ang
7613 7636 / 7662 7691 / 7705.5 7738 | -1.31 Ang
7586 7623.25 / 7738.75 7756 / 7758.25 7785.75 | 0.18 Ang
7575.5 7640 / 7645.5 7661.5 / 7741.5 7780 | 0.54 Ang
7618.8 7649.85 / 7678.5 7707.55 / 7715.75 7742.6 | 0.00 Ang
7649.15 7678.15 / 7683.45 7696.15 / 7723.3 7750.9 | -0.58 Ang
